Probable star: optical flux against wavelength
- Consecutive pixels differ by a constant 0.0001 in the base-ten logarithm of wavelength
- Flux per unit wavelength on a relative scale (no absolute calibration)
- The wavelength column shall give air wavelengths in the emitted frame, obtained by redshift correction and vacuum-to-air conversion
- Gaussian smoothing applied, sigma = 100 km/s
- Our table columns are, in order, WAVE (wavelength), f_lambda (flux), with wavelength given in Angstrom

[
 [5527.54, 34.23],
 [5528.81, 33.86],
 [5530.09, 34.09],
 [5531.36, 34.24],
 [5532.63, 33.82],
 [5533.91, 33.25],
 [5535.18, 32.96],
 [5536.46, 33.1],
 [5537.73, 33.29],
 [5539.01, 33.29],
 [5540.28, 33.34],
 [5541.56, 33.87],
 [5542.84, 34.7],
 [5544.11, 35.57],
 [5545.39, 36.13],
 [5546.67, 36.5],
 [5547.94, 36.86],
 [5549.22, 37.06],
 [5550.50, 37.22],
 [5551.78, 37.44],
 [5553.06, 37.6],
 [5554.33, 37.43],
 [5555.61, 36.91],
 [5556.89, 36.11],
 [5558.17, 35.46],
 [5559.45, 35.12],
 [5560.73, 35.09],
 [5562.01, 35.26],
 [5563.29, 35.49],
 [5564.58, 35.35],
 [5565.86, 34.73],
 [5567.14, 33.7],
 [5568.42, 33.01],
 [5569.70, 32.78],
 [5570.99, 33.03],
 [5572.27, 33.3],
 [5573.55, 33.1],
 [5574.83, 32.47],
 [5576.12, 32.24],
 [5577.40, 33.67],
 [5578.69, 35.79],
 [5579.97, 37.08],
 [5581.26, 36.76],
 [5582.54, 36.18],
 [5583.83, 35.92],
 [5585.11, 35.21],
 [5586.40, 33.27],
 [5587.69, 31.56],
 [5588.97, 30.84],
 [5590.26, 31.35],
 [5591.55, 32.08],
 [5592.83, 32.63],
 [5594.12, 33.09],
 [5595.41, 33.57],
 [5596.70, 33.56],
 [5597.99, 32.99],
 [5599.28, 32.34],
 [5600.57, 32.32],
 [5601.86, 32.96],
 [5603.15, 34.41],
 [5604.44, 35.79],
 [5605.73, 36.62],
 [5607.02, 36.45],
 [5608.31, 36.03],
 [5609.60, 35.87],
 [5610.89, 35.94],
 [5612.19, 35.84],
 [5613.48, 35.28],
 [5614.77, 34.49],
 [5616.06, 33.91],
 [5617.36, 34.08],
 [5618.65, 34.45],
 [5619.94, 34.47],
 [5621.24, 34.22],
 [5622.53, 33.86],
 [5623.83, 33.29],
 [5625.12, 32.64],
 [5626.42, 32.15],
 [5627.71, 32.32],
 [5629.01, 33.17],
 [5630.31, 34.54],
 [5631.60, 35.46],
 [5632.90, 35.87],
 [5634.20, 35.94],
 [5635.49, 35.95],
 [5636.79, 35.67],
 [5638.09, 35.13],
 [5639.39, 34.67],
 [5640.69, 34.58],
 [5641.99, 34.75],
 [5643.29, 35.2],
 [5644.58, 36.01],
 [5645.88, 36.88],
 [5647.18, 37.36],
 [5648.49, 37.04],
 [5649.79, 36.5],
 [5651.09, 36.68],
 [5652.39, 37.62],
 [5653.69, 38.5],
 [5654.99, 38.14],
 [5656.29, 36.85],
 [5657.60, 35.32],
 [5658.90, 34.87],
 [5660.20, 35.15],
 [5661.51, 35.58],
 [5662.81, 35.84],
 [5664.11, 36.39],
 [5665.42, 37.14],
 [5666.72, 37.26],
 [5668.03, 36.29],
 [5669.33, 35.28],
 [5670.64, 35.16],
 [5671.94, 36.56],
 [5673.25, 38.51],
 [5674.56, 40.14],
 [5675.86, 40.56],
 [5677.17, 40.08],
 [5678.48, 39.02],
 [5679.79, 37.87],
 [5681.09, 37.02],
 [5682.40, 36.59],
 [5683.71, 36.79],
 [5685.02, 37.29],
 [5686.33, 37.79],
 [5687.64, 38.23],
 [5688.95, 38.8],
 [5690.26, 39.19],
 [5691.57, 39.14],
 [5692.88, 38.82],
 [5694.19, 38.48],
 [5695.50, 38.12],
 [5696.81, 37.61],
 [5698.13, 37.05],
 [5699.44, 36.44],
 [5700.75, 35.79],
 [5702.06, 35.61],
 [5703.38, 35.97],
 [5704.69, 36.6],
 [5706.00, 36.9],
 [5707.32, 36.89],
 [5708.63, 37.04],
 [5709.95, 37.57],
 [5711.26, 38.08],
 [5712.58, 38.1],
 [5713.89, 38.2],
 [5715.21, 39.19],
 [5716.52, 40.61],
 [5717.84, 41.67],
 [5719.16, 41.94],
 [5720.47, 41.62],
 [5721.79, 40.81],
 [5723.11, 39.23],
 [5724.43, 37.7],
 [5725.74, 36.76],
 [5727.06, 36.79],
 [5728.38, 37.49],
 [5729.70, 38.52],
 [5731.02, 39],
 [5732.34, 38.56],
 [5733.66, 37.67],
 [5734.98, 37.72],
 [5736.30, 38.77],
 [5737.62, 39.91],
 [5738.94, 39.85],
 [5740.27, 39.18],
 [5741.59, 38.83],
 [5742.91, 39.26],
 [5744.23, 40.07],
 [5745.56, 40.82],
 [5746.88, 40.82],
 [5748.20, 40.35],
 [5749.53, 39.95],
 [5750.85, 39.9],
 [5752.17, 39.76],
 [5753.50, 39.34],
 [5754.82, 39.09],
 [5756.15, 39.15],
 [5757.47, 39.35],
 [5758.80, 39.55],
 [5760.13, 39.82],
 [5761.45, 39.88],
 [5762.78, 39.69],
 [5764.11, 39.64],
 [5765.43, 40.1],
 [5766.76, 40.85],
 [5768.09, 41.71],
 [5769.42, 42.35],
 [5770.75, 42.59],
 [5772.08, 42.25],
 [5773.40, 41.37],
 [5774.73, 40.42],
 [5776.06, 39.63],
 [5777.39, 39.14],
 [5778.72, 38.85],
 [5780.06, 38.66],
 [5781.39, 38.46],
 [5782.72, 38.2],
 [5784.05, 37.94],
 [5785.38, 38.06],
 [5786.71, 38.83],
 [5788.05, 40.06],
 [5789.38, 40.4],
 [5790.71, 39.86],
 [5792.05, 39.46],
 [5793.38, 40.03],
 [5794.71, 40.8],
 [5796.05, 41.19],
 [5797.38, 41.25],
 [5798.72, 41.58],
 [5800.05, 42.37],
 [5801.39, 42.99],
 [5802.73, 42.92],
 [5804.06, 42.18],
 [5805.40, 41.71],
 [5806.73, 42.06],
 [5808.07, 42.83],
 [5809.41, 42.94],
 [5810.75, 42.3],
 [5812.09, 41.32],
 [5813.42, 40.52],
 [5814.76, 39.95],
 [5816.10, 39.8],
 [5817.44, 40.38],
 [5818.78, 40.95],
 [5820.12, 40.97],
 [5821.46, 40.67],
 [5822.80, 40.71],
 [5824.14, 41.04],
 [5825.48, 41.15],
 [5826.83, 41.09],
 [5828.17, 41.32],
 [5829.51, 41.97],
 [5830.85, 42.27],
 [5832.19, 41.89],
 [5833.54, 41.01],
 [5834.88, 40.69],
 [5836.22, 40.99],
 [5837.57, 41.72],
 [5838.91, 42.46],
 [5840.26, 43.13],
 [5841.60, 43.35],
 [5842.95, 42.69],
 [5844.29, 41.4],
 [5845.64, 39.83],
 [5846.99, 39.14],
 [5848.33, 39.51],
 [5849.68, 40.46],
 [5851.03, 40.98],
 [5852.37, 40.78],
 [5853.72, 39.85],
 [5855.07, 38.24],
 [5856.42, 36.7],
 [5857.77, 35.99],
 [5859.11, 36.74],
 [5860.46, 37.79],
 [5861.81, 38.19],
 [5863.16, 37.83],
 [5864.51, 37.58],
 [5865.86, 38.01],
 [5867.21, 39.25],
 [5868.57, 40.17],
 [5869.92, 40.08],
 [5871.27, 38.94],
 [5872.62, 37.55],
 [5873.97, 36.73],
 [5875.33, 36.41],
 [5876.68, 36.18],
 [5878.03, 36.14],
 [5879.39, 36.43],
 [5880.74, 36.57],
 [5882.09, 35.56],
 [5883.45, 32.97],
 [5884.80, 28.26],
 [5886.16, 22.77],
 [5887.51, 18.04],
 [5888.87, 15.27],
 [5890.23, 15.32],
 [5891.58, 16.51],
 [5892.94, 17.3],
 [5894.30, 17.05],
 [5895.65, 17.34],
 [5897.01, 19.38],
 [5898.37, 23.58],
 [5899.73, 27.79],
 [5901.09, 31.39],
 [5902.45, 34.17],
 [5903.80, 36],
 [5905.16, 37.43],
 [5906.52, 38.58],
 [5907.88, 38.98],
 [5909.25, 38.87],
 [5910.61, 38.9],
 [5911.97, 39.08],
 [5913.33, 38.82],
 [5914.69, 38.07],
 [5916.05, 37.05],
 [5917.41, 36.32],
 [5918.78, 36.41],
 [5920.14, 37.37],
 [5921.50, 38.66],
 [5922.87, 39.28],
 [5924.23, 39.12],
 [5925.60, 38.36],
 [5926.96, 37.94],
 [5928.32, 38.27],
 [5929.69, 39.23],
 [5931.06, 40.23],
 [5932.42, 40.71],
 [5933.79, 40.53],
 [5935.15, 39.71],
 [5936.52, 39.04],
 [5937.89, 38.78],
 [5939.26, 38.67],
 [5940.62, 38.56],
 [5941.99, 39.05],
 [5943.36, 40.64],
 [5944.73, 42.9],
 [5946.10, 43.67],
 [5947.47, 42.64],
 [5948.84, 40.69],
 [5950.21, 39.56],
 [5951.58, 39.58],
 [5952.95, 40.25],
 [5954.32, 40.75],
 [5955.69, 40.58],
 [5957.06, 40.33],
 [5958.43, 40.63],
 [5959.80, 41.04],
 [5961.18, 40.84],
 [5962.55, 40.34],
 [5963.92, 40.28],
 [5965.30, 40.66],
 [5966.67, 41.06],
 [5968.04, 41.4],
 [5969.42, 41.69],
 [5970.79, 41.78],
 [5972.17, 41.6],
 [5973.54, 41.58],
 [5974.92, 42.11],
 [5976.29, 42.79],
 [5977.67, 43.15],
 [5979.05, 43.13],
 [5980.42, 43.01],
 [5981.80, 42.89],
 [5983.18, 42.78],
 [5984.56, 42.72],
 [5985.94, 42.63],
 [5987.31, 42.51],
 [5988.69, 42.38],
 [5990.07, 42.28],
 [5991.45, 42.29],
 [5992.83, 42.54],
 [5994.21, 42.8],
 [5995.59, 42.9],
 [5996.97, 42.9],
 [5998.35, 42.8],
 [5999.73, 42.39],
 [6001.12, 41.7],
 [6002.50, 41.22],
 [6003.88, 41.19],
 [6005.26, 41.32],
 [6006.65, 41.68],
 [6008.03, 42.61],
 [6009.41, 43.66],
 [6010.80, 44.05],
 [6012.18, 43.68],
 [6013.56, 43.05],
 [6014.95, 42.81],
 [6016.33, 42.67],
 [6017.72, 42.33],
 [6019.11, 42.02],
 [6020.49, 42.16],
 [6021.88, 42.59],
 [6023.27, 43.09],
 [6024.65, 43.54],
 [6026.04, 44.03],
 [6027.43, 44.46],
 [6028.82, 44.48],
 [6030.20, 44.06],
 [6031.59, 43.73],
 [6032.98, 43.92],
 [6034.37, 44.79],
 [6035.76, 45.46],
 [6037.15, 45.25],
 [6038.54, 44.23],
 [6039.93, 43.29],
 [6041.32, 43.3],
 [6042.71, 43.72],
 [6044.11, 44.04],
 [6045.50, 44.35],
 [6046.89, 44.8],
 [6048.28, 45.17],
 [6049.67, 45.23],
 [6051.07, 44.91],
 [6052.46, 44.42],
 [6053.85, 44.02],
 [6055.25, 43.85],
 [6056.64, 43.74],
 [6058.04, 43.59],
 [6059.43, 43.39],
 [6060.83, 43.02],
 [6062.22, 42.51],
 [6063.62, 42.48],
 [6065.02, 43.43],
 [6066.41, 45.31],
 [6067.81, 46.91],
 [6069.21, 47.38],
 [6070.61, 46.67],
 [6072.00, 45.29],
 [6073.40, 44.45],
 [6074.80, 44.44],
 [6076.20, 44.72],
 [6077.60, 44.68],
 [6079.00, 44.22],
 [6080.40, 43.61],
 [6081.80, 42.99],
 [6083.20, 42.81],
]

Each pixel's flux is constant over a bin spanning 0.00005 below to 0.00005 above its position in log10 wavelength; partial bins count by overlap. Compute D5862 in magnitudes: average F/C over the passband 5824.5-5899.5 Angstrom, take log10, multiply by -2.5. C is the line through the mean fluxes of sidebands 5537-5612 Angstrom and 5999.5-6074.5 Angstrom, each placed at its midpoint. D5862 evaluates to 0.14 mag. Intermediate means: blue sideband 34.6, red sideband 43.7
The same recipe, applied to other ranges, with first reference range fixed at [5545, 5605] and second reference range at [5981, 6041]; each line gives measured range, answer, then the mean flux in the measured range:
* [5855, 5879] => 0.071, 37.7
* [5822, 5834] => -0.052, 41.4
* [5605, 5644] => 0.022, 34.8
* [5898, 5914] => 0.155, 35.5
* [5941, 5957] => 0.025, 40.9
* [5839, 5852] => -0.038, 41.2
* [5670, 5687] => -0.041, 38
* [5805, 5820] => -0.059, 41.3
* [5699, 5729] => -0.027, 38.2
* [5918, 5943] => 0.069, 38.9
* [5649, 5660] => -0.021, 36.8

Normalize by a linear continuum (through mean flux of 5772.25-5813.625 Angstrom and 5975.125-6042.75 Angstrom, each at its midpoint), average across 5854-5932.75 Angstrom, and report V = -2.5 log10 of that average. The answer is 0.225 mag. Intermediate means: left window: 40.6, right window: 43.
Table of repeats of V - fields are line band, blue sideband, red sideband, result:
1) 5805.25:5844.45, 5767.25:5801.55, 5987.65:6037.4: -0.02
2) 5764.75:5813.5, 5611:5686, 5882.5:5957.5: -0.16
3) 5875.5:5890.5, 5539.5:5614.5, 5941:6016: 0.35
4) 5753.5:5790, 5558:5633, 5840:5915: -0.17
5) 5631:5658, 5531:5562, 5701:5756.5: 0.03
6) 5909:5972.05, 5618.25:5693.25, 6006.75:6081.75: 0.06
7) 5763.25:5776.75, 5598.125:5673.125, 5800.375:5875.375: -0.07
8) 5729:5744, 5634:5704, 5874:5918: -0.11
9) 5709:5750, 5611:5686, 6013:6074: -0.04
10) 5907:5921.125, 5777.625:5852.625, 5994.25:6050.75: 0.11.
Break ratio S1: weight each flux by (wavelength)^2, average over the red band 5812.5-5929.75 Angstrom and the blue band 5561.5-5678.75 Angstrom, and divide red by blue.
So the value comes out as 1.13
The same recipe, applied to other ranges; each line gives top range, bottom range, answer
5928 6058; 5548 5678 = 1.37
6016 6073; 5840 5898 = 1.39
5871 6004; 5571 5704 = 1.17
